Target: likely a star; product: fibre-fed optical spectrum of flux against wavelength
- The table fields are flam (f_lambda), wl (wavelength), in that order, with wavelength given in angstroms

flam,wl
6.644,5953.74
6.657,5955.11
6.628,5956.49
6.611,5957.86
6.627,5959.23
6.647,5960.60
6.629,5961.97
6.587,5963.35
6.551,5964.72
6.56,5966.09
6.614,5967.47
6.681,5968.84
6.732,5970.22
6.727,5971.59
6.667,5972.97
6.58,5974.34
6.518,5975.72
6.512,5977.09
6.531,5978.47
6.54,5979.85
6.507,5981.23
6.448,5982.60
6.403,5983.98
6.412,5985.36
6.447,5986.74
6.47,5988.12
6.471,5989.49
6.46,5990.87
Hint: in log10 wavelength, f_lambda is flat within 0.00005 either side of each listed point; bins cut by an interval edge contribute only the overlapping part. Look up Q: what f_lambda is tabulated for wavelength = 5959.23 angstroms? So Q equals 6.627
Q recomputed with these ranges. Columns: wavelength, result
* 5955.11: 6.657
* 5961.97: 6.629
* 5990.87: 6.46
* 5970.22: 6.732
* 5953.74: 6.644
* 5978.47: 6.531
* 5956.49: 6.628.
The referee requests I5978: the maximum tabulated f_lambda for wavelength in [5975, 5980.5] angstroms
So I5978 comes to 6.54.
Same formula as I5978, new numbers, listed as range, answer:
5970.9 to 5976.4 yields 6.727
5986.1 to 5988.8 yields 6.47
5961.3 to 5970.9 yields 6.732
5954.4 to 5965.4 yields 6.657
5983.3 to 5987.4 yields 6.447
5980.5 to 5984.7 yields 6.507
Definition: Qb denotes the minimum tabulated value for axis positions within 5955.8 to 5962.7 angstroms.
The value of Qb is 6.611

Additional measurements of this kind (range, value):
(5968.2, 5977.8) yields 6.512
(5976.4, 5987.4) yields 6.403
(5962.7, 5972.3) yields 6.551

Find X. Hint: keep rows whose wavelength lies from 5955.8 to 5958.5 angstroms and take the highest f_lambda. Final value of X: 6.628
